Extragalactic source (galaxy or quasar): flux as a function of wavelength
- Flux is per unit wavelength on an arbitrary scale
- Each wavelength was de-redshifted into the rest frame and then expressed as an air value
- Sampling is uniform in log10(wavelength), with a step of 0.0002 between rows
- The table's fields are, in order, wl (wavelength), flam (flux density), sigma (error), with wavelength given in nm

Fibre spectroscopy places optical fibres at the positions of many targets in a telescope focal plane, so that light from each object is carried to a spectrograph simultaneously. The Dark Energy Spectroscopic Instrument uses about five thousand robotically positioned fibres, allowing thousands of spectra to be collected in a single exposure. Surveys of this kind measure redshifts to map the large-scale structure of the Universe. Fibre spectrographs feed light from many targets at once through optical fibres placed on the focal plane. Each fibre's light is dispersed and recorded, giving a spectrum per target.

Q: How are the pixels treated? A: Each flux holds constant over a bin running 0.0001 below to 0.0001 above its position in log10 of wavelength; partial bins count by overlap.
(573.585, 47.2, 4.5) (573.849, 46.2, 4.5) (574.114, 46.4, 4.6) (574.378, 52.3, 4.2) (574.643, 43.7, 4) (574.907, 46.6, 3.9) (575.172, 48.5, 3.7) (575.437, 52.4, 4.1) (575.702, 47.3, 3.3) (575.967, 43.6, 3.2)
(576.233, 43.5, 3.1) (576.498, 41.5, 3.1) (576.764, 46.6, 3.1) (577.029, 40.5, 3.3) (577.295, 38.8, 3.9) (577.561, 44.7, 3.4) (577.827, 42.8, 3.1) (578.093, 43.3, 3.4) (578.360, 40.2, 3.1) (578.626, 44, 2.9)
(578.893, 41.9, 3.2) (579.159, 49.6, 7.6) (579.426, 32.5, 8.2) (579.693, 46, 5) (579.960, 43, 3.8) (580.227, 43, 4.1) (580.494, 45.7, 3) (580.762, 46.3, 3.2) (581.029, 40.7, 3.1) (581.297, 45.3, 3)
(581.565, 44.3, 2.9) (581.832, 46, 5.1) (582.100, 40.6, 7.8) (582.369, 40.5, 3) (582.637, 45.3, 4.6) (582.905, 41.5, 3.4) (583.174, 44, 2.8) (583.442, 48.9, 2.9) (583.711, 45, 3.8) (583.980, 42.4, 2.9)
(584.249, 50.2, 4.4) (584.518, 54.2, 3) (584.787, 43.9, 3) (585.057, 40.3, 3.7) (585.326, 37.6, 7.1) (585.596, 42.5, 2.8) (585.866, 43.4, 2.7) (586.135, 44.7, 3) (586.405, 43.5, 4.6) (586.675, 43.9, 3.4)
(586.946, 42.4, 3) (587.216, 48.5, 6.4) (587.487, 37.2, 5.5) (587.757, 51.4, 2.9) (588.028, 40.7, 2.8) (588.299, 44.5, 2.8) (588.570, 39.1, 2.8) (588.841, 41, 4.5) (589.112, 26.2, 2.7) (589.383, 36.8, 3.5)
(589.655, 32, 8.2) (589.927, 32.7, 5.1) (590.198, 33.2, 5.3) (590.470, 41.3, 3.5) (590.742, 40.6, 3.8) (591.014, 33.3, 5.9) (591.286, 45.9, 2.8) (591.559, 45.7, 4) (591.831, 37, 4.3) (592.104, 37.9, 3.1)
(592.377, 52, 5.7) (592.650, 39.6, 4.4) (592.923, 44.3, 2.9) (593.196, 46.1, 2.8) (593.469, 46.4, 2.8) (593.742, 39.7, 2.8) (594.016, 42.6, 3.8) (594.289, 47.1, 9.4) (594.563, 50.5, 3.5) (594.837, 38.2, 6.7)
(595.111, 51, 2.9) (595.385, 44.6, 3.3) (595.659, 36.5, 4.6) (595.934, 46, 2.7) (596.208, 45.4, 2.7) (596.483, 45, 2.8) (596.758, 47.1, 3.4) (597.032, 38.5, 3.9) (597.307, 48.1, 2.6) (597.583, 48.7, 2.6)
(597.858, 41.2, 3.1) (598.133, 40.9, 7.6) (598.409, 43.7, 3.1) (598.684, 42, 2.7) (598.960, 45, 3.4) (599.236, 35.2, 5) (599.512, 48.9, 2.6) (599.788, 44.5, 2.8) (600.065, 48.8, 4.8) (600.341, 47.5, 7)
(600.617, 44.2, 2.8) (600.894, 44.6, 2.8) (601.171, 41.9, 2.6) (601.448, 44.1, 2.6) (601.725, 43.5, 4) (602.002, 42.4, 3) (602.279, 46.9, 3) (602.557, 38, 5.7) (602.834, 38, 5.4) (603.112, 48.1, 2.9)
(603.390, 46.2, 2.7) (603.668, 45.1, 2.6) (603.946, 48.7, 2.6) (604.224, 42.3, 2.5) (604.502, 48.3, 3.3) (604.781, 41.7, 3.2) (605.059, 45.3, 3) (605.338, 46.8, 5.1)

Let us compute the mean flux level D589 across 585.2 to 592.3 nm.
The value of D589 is 40.2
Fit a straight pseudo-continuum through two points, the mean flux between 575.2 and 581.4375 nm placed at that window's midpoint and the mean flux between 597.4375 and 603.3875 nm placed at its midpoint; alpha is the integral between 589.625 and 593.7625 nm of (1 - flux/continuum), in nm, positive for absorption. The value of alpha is 0.29 nm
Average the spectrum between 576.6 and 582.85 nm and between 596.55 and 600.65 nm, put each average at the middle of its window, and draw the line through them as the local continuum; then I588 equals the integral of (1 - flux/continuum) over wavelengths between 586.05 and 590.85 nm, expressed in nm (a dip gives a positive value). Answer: 0.41 nm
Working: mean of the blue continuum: 43.1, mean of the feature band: 39.9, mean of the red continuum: 44.3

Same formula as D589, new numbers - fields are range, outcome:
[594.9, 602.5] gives 44.2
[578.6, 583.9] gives 43.7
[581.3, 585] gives 45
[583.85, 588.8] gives 43.9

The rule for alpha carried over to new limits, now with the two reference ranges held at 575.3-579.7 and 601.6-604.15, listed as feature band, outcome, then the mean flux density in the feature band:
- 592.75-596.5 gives -0.053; 44.5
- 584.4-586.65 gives -0.004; 43.7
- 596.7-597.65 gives -0.029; 45.2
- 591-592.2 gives 0.084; 40.7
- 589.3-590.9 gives 0.281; 36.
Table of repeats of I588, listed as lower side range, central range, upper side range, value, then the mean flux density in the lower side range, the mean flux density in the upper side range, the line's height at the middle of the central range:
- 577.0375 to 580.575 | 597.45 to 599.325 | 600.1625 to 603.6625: 0.049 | 42.6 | 43.9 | 43.7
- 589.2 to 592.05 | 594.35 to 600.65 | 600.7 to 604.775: -0.485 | 37.7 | 44.1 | 41.3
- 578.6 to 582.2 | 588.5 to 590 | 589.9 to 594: 0.262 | 43.5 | 41.3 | 41.8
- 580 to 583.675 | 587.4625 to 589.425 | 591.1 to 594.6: 0.181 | 44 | 43.9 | 43.9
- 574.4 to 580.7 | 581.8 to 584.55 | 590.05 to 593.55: -0.118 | 44.1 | 41.7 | 43.1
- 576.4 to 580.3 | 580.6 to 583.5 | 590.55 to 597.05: -0.072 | 42.6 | 43.5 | 42.8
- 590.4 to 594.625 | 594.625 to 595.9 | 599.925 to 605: 0.003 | 43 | 44.5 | 43.4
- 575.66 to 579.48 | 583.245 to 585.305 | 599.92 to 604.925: -0.123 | 42.8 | 44.5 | 43.3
